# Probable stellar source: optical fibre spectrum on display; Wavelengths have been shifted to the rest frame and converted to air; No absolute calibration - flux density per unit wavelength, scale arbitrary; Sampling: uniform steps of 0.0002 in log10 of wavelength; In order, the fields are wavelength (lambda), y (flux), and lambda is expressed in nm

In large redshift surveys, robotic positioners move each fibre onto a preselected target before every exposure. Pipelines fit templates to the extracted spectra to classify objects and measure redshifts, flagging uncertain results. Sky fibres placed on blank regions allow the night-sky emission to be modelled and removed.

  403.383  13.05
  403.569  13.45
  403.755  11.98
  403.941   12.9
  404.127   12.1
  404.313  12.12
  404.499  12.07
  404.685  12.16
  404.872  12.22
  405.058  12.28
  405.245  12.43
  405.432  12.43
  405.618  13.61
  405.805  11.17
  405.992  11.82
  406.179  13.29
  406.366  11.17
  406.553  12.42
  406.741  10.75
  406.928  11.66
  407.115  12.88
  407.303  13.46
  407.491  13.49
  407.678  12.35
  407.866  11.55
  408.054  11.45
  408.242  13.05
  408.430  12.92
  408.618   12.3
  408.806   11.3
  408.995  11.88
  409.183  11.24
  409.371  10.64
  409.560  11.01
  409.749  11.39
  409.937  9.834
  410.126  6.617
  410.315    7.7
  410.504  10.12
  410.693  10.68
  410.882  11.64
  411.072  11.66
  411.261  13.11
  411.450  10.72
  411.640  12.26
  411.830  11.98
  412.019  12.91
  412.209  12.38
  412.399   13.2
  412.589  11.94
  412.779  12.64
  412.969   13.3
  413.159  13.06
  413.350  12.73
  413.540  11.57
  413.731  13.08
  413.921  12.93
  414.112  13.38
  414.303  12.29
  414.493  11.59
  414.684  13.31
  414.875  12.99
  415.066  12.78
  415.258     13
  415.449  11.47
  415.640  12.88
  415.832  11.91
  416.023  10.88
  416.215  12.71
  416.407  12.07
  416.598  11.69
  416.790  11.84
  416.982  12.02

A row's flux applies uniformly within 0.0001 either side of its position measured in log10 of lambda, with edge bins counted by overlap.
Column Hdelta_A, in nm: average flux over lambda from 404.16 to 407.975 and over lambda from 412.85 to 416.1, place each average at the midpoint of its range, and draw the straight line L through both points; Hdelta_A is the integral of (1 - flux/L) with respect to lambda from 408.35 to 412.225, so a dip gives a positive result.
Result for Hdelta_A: 0.400 nm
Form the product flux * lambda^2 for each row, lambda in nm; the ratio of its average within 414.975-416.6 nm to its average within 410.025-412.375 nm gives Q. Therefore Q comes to 1.1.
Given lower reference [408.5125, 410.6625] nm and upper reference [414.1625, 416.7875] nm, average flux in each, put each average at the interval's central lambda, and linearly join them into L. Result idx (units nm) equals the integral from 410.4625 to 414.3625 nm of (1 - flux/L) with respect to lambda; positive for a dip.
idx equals -0.343 nm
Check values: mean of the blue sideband 10.4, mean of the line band 12.3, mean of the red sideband 12.3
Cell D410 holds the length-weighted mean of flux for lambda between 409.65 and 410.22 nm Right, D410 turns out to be 9.3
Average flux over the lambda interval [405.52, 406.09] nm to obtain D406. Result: 12.2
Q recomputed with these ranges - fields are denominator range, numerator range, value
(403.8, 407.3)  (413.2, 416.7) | 1.06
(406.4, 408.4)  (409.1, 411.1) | 0.84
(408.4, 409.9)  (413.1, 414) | 1.13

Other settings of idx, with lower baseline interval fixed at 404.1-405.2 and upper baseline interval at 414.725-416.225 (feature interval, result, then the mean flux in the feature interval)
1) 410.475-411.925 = 0.08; 11.6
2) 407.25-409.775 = 0.05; 12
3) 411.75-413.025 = -0.03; 12.6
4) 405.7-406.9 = 0.04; 11.8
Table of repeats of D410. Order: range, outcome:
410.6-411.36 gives 11.8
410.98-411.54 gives 11.9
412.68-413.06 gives 13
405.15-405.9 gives 12.4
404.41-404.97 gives 12.2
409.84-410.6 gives 8.59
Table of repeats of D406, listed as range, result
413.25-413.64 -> 12.1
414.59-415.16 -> 13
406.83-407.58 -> 12.9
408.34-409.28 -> 11.9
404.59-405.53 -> 12.3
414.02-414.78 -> 12.6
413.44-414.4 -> 12.7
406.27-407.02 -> 11.5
